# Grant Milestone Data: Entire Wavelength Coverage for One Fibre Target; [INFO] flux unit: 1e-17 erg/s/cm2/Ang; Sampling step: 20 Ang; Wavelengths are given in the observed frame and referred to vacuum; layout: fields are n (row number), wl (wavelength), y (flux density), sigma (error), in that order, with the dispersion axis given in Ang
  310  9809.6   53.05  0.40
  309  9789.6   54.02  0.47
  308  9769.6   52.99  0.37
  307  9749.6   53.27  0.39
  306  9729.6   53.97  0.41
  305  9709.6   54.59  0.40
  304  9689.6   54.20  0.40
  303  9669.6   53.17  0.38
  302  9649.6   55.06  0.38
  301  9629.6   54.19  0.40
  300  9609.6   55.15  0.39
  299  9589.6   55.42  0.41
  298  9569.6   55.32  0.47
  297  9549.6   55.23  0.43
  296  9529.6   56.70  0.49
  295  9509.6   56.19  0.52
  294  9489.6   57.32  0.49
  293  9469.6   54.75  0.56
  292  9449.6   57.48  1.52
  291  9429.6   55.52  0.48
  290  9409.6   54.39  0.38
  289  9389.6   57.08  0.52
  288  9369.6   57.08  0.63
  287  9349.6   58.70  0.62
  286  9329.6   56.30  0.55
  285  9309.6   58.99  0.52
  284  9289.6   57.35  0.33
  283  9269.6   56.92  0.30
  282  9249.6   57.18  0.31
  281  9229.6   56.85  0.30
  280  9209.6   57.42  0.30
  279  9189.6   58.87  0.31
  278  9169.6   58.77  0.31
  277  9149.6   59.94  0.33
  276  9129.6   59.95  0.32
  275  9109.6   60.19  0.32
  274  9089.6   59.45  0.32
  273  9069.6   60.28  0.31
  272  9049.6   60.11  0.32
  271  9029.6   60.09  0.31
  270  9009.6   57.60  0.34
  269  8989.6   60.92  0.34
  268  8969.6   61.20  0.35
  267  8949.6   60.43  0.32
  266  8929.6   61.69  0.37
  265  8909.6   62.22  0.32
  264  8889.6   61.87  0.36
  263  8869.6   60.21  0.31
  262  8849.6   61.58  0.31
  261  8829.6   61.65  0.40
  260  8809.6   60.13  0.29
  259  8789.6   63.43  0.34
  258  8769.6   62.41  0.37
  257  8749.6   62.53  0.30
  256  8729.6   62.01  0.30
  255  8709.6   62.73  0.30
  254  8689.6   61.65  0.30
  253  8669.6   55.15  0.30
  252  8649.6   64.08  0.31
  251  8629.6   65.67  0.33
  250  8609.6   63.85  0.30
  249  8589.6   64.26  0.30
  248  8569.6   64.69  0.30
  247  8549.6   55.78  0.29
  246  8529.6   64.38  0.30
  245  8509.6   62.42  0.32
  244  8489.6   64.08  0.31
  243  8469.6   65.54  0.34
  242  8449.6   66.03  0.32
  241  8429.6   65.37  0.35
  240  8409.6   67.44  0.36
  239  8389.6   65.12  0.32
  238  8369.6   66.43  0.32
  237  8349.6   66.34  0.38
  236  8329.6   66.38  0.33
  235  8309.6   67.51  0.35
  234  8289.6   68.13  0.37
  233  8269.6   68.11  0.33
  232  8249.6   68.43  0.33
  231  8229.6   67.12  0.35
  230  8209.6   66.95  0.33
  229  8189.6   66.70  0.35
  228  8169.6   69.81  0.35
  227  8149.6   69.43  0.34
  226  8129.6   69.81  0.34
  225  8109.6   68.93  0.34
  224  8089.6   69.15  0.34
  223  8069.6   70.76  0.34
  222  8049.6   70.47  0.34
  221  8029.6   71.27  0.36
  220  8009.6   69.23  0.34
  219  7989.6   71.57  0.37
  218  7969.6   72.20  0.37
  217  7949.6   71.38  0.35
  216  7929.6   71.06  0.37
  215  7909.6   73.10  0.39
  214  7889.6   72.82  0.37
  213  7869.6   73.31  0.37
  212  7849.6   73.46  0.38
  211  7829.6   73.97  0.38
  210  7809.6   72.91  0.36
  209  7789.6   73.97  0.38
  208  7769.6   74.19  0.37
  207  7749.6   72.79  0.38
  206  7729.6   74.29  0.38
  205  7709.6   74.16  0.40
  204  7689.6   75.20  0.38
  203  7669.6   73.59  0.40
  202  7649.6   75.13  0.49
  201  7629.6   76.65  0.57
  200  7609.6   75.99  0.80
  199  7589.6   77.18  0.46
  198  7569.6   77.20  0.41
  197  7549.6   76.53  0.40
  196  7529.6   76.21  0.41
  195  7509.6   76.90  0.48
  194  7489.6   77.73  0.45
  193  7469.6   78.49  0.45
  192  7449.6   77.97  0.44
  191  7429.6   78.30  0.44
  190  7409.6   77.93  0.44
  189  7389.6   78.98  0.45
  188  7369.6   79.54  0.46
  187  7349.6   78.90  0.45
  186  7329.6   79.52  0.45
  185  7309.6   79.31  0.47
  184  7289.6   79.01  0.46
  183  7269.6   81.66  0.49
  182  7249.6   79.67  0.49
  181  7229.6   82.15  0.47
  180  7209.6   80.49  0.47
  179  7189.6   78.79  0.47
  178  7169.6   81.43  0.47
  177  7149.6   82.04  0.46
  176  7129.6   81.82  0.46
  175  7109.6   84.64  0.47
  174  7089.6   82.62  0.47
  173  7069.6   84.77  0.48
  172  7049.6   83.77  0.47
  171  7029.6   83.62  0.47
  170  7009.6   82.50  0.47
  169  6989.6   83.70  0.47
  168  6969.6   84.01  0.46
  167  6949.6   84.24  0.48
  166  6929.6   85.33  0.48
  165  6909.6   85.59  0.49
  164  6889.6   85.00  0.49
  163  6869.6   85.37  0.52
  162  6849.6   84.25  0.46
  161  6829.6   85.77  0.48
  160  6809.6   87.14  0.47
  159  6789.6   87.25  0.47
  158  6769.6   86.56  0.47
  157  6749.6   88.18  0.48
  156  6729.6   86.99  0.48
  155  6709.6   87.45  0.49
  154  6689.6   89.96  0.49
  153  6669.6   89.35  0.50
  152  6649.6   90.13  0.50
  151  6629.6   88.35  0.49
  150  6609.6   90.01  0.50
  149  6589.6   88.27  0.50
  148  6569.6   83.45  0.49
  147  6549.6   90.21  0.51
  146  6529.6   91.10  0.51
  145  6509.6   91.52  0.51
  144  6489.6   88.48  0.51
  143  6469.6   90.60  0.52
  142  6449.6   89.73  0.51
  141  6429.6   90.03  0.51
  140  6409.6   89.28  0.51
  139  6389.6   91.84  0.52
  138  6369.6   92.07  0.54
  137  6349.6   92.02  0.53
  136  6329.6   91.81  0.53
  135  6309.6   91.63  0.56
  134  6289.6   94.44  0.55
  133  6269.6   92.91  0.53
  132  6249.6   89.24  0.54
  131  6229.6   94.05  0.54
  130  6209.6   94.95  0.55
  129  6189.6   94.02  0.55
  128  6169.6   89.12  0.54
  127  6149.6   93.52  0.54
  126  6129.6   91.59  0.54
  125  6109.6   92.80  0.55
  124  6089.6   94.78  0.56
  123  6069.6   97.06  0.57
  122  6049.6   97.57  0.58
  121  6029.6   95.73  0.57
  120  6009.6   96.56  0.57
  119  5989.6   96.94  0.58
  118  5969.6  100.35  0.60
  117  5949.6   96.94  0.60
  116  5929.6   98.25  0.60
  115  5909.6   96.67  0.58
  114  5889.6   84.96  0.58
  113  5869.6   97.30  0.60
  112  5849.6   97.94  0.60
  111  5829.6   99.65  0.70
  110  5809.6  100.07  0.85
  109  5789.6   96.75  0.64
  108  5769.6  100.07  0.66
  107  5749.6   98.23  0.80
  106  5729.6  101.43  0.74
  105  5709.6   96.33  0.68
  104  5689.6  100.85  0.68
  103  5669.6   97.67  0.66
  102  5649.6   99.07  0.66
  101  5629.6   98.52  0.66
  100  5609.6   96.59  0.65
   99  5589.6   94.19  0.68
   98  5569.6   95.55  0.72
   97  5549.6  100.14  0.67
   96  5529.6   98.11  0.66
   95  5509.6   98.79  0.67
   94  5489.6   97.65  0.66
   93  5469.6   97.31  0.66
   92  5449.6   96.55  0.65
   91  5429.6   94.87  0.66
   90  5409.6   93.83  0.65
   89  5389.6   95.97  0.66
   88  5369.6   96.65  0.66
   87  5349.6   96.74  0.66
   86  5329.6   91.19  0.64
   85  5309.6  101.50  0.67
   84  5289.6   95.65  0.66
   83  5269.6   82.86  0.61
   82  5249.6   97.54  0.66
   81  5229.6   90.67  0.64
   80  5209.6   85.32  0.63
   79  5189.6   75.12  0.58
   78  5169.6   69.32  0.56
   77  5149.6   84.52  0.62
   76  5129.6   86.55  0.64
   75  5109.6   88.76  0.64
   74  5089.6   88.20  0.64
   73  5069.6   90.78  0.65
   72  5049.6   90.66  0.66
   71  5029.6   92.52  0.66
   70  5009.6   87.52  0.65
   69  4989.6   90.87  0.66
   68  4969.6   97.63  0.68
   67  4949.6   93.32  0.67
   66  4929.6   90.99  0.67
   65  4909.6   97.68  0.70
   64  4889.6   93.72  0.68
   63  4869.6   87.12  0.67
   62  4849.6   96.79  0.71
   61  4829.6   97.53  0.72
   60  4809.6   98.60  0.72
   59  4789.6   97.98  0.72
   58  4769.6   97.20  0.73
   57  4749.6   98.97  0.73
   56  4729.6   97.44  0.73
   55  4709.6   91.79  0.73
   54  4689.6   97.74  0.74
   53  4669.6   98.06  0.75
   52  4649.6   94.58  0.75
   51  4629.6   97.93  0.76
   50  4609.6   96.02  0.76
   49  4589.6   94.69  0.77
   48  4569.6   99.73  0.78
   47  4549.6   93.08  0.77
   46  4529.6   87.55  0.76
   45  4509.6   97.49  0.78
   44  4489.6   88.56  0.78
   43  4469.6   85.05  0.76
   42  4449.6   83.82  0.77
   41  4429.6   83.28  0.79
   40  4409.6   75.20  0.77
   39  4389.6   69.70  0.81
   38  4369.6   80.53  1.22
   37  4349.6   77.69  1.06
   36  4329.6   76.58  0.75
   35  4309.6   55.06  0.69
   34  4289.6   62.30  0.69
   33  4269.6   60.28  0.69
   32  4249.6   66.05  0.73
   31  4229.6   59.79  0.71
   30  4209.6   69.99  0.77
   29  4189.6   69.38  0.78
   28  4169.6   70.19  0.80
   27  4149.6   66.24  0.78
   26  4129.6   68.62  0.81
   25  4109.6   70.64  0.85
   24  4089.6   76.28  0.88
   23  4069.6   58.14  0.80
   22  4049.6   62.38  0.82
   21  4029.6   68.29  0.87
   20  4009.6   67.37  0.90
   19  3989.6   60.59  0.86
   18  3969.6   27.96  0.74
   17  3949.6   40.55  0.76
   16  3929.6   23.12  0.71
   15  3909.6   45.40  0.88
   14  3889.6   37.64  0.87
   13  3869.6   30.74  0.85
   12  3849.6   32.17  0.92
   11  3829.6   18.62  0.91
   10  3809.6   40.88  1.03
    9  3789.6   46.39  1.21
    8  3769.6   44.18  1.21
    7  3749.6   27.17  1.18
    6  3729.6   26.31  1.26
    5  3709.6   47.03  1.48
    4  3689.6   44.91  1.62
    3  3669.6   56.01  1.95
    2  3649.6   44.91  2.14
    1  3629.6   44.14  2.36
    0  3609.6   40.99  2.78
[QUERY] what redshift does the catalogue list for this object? 0.00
